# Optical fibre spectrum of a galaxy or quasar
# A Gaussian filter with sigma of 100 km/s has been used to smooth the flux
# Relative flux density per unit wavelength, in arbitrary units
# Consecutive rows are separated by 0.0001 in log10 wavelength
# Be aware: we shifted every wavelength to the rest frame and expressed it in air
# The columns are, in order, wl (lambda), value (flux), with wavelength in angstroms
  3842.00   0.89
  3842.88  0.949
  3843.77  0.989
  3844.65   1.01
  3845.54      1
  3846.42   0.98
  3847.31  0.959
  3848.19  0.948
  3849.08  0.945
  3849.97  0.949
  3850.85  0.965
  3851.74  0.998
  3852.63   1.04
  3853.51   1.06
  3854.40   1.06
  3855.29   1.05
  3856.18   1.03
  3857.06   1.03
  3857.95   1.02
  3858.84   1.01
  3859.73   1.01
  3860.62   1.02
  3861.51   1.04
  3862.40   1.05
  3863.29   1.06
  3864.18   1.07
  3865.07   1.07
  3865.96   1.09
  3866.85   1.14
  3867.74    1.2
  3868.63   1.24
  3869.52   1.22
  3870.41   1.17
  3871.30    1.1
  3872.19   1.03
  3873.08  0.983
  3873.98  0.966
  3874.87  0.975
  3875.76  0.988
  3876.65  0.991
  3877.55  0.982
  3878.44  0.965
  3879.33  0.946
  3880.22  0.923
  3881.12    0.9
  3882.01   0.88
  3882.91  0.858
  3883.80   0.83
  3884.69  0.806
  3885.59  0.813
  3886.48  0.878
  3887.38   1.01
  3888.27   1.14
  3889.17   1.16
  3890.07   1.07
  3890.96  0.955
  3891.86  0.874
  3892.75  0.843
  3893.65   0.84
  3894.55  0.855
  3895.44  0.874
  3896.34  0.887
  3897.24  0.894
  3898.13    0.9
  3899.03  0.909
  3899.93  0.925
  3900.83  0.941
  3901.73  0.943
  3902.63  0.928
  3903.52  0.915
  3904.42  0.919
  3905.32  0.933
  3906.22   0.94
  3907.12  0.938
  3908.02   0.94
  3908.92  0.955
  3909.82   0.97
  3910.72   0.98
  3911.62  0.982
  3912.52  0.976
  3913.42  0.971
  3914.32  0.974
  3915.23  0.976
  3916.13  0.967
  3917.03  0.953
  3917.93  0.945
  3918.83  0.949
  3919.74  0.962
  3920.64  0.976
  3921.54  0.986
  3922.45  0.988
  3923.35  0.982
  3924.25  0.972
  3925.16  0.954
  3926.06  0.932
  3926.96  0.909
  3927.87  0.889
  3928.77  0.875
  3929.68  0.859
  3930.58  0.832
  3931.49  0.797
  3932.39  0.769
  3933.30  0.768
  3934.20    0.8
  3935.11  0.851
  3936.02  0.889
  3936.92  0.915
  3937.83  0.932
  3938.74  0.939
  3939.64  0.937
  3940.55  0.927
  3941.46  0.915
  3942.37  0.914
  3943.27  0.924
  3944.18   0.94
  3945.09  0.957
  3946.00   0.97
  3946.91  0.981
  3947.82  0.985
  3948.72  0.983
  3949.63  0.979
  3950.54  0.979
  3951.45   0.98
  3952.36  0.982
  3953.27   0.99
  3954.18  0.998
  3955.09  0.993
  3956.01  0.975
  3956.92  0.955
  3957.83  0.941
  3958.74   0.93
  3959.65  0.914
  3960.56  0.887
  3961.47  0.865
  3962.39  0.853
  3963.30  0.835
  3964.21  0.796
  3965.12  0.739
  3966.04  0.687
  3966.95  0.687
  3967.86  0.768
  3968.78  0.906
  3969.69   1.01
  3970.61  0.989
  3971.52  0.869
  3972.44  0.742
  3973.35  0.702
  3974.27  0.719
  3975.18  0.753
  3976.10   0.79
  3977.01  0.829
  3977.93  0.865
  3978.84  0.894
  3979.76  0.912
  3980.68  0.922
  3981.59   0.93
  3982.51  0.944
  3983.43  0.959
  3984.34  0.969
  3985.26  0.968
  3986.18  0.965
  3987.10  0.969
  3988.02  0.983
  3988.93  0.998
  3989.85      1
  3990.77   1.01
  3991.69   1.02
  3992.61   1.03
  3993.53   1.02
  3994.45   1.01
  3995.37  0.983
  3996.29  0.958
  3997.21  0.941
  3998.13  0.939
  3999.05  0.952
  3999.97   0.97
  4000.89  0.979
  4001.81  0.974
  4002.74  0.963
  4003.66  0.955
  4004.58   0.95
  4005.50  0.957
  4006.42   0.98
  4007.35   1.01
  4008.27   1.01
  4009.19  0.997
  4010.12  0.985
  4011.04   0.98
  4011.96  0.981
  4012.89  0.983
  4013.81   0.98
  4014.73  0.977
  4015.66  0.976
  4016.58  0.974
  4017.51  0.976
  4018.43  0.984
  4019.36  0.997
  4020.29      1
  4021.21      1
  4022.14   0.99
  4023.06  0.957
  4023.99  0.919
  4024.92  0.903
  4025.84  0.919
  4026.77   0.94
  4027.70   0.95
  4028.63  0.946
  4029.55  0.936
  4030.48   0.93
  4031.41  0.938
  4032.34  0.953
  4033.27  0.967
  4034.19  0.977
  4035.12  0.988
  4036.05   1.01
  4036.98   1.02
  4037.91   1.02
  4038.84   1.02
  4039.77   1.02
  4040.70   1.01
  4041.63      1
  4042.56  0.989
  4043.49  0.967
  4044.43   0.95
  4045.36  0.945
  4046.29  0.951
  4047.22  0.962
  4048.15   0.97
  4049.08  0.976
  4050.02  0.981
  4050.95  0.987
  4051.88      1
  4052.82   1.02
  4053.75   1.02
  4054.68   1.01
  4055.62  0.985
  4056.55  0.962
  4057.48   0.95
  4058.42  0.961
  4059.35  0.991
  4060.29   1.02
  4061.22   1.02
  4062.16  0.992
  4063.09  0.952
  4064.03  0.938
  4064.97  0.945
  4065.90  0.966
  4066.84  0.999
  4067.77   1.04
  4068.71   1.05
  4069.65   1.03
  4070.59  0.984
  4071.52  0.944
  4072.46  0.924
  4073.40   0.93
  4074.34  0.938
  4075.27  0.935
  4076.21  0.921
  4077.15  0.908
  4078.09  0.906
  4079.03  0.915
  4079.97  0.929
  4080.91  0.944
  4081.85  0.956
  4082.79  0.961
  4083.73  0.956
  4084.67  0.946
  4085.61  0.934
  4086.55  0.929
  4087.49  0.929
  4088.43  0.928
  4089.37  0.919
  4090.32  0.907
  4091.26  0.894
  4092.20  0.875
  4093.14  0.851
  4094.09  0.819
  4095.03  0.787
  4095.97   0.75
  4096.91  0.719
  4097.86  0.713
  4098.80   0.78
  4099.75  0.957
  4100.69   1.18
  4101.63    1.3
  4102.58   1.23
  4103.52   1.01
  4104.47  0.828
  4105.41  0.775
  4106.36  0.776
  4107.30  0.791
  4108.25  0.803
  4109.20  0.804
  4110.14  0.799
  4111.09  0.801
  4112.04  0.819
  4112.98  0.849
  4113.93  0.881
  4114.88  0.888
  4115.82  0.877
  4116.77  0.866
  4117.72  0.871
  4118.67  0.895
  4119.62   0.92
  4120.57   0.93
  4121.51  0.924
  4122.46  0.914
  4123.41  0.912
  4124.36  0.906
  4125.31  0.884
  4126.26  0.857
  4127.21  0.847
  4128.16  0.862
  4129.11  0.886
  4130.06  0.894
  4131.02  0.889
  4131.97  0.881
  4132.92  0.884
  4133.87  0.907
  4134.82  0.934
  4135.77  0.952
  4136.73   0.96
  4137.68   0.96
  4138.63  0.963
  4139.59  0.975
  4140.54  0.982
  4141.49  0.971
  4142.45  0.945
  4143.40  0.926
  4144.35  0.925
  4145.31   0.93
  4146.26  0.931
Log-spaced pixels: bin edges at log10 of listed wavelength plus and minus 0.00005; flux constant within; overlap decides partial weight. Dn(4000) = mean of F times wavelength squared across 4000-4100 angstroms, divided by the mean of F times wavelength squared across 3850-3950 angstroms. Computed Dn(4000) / 1.1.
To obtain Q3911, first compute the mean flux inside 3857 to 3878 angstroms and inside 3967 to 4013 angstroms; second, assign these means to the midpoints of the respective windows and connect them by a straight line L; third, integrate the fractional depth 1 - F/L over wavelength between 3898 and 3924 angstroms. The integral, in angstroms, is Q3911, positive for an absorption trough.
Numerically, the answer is 1.6 angstroms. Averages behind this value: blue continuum 1.06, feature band 0.953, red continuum 0.935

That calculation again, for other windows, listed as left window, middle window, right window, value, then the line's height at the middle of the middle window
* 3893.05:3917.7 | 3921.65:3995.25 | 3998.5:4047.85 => 3.2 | 0.951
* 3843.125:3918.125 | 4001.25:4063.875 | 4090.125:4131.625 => -4.3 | 0.914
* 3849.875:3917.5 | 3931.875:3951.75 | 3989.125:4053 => 1.2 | 0.98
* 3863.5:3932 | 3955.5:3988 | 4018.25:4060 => 3.3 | 0.968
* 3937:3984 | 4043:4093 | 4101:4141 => -3.2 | 0.901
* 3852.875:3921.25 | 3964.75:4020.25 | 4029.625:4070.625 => 2.9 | 0.983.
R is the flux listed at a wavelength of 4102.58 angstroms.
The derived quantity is 1.23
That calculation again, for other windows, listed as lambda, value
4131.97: 0.881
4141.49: 0.971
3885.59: 0.813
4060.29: 1.02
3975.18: 0.753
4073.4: 0.93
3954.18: 0.998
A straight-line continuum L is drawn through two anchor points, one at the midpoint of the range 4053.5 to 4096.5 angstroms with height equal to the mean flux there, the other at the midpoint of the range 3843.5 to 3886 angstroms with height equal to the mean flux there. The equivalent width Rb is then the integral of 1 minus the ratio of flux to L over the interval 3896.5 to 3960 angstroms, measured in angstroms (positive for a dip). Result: 3.4 angstroms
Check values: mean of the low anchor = 1.01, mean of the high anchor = 0.942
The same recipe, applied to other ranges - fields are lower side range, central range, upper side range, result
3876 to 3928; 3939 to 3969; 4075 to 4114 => 0.52 angstroms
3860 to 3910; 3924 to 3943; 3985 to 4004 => 1.82 angstroms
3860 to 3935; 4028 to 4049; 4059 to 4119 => -1.09 angstroms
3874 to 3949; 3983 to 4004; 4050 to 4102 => -0.94 angstroms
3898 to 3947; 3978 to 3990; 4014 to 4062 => 0.03 angstroms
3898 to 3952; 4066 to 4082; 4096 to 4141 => -0.90 angstroms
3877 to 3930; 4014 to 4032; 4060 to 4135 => -0.75 angstroms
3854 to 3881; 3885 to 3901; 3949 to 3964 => 1.34 angstroms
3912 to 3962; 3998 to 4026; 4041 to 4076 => -0.35 angstroms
